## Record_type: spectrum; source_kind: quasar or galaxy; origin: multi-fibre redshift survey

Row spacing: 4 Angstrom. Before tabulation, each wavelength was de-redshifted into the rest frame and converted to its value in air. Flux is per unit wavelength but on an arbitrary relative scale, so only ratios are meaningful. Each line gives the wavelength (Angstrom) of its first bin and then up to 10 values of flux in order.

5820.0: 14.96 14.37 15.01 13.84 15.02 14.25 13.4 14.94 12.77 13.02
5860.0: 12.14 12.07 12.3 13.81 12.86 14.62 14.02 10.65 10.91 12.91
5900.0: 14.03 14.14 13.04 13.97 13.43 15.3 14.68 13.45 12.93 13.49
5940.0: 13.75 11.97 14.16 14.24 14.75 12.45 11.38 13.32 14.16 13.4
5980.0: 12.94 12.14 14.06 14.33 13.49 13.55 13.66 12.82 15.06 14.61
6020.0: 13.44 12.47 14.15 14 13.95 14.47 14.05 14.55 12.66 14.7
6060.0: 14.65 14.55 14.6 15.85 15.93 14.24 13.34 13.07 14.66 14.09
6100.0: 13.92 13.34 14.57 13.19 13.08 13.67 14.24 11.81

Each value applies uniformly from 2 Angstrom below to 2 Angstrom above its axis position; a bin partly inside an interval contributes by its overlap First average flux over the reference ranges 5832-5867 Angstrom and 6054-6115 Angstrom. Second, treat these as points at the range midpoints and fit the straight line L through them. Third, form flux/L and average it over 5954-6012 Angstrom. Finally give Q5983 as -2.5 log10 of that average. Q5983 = 0.04 mag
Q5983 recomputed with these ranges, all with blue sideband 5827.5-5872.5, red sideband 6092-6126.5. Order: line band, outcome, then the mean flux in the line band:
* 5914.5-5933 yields -0.04 mag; 14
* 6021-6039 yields 0.00 mag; 13.7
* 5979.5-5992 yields 0.03 mag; 13.3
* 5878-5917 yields 0.03 mag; 13.2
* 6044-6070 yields -0.04 mag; 14.3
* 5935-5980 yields 0.02 mag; 13.3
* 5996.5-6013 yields 0.00 mag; 13.7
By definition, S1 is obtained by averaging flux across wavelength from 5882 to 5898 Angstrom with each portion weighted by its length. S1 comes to 12.1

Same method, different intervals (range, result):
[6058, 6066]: 14.6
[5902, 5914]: 13.7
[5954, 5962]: 13.6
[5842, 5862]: 13.3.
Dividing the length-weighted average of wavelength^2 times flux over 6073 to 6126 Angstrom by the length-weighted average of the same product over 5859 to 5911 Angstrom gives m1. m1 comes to 1.16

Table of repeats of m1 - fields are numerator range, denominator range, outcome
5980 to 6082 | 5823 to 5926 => 1.10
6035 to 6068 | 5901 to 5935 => 1.07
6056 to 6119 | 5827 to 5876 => 1.14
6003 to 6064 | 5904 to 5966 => 1.07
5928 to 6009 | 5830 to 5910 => 1.04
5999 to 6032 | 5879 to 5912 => 1.10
